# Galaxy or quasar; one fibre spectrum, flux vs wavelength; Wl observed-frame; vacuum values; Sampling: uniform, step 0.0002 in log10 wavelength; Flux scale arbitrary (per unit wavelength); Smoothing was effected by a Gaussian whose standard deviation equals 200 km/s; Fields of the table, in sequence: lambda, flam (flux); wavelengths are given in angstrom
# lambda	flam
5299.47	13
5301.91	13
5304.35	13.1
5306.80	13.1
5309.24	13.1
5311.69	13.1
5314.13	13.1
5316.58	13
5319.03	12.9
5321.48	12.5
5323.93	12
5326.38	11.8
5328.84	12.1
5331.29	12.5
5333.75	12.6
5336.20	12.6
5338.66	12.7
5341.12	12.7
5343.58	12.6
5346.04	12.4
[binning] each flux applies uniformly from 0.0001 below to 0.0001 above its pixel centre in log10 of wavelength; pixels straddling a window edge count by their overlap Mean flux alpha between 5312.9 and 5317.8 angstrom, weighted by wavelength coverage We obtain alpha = 13.1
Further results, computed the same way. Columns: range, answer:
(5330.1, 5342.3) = 12.6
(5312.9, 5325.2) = 12.7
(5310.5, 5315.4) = 13.1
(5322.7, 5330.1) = 12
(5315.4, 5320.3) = 12.9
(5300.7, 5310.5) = 13.1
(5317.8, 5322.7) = 12.7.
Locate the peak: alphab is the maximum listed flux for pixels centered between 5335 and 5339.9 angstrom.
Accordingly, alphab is 12.7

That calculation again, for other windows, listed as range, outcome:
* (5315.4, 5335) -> 13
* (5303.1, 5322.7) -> 13.1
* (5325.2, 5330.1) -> 12.1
